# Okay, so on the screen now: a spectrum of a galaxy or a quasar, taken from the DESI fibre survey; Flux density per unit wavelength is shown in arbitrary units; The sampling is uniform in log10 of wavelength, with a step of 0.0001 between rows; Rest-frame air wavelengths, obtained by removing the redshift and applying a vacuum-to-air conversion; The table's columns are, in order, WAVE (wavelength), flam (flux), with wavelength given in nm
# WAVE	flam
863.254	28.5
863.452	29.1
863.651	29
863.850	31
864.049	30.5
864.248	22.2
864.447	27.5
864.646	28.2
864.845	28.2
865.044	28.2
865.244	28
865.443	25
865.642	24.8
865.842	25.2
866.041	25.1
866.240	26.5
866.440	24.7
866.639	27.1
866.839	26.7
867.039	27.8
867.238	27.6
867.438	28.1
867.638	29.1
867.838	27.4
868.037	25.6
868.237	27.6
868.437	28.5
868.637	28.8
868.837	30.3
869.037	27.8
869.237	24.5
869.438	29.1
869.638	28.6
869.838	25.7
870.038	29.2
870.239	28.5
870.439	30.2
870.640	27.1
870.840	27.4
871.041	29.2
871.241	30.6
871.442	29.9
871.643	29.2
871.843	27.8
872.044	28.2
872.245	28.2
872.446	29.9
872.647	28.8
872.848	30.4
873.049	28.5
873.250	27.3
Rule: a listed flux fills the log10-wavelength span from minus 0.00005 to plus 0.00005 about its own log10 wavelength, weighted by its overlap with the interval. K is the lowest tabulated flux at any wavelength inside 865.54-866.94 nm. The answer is 24.7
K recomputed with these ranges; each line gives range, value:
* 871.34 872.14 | 27.8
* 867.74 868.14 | 25.6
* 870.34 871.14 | 27.1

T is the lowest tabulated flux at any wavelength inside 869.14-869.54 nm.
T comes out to 24.5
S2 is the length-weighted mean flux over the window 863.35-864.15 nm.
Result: 29.9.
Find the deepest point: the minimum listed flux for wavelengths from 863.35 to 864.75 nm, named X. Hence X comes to 22.2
